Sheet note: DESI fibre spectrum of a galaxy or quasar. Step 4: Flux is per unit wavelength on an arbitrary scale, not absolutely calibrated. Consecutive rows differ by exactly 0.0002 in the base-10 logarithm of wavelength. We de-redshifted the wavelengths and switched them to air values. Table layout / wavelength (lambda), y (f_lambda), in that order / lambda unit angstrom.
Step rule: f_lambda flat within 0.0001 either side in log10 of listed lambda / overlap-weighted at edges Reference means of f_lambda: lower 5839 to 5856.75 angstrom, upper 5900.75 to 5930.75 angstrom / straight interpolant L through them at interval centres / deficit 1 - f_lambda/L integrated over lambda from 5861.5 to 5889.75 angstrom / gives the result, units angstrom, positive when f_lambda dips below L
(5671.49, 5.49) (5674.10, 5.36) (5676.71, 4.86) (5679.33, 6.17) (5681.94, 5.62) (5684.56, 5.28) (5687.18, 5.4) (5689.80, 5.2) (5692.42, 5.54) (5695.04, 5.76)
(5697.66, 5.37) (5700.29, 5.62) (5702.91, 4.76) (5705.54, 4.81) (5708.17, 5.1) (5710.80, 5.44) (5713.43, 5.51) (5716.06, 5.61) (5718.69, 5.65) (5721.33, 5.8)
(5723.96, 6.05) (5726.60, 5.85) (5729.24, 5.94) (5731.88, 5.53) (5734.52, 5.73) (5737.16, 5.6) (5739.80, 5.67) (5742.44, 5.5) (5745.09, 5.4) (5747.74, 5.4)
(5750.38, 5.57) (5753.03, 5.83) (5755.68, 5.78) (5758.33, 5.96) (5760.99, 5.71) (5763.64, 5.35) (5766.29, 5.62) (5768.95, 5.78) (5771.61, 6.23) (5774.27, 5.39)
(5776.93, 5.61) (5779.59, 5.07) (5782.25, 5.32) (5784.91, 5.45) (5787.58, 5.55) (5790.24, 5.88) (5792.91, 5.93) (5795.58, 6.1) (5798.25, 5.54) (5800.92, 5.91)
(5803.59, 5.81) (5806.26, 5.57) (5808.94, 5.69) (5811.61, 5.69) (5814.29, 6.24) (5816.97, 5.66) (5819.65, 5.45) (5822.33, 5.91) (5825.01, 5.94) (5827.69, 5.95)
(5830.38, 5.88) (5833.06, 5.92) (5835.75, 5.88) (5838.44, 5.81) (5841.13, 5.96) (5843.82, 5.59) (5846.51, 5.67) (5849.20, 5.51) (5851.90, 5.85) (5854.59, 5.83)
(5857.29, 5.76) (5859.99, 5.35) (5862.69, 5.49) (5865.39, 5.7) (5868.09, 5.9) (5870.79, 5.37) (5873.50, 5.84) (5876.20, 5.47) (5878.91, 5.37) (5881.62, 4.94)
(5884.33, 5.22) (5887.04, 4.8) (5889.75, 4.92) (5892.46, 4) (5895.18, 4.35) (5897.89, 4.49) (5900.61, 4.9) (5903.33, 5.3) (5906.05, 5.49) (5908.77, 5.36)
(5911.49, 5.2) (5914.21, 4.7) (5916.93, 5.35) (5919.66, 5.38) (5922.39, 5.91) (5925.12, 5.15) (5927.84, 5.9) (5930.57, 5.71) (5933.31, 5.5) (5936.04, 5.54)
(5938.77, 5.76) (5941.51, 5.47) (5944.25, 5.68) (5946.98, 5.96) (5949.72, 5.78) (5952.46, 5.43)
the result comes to 1.0 angstrom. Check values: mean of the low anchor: 5.74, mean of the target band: 5.39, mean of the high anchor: 5.37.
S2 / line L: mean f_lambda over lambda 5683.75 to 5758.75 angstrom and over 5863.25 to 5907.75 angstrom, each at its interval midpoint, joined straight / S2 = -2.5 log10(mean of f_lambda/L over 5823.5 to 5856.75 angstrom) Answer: -0.112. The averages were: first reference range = 5.54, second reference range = 5.14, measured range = 5.82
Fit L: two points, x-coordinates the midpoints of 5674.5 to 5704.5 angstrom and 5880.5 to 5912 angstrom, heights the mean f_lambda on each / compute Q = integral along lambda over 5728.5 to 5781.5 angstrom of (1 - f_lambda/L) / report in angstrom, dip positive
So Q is -3.8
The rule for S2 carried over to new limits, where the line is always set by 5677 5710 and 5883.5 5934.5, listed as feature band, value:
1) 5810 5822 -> -0.11 mag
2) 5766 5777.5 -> -0.09 mag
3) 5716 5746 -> -0.07 mag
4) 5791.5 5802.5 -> -0.12 mag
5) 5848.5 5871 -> -0.09 mag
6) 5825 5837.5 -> -0.13 mag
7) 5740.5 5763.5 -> -0.06 mag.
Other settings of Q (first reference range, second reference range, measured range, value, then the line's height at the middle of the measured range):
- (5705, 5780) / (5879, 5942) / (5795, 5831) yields -2.42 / 5.44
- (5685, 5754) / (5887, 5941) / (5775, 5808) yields -1.46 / 5.4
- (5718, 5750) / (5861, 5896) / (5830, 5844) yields -1.38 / 5.33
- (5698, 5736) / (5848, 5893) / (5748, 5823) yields -3.12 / 5.47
